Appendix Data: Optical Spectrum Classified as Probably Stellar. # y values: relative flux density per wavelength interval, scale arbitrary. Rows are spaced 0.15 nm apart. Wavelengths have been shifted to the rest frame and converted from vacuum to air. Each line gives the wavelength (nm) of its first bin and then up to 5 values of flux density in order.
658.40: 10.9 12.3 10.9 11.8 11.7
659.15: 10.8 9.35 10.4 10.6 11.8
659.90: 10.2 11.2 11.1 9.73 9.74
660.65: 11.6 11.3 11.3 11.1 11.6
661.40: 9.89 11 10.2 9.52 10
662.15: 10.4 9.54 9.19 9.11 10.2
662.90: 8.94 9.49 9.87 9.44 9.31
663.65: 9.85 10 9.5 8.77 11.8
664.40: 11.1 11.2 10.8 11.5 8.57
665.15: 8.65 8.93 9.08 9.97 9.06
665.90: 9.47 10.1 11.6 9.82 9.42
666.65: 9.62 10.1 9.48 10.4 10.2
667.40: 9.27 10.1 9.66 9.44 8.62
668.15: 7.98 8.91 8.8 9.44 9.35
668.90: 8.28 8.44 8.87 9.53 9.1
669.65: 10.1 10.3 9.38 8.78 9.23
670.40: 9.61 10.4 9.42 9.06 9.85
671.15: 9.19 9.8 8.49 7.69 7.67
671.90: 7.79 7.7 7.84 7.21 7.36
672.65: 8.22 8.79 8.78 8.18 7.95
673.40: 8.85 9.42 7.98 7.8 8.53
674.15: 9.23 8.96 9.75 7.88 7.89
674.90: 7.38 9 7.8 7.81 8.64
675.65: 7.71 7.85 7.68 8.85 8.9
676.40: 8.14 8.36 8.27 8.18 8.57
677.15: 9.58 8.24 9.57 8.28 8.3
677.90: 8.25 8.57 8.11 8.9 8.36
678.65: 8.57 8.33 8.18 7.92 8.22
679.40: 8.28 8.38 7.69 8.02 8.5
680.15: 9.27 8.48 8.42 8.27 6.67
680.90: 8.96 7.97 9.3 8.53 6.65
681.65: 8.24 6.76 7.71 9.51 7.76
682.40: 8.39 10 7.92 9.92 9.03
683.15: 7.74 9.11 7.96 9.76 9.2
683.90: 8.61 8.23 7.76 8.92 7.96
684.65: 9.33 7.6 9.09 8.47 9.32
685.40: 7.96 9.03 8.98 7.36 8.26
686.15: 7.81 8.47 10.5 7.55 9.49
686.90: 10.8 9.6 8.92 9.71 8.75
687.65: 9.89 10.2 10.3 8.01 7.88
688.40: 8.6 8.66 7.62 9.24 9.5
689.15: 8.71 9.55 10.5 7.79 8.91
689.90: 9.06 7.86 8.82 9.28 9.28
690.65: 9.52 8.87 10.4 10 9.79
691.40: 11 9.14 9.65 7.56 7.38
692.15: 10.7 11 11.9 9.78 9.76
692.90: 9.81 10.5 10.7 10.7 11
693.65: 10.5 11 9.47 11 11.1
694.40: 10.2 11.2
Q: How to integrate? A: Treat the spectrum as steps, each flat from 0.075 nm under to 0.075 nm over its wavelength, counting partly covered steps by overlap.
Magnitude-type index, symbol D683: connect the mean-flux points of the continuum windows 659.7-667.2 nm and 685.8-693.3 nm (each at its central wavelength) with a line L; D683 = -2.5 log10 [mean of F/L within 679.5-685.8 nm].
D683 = 0.127 mag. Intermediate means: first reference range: 10.1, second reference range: 9.3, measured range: 8.46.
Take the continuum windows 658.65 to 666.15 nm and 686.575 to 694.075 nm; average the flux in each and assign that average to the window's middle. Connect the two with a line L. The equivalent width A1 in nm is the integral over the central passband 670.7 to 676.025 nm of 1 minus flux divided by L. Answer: 0.852 nm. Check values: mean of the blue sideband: 10.2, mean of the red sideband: 9.52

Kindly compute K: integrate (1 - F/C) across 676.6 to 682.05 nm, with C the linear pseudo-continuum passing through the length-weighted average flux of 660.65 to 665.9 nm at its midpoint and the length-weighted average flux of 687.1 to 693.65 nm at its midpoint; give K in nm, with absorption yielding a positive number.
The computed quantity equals 0.78 nm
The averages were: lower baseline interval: 10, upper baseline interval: 9.46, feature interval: 8.3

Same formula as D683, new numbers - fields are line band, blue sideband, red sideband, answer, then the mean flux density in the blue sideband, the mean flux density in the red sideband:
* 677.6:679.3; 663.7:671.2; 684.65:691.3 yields 0.12 mag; 9.61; 9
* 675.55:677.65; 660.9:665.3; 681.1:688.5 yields 0.09 mag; 10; 8.71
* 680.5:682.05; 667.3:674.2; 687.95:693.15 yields 0.15 mag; 8.84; 9.32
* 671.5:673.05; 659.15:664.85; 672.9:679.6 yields 0.13 mag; 10.3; 8.41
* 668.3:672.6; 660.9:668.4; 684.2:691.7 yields 0.09 mag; 9.85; 9.02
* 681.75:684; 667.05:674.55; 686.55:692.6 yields 0.06 mag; 8.91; 9.3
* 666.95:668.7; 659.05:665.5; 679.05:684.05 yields 0.04 mag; 10.2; 8.4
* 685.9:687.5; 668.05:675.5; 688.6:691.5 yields 0.01 mag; 8.69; 9.24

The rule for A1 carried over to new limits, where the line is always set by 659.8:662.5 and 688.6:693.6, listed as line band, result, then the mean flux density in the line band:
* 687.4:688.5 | 0.06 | 9.09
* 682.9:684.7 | 0.21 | 8.64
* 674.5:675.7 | 0.24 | 8.06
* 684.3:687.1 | 0.28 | 8.75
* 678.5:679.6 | 0.18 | 8.27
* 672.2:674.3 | 0.37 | 8.34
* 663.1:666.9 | 0.18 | 9.9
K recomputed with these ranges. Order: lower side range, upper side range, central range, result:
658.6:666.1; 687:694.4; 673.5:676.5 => 0.478 nm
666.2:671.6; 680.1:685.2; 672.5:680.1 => 0.429 nm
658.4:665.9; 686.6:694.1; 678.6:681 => 0.380 nm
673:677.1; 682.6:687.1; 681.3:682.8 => 0.079 nm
